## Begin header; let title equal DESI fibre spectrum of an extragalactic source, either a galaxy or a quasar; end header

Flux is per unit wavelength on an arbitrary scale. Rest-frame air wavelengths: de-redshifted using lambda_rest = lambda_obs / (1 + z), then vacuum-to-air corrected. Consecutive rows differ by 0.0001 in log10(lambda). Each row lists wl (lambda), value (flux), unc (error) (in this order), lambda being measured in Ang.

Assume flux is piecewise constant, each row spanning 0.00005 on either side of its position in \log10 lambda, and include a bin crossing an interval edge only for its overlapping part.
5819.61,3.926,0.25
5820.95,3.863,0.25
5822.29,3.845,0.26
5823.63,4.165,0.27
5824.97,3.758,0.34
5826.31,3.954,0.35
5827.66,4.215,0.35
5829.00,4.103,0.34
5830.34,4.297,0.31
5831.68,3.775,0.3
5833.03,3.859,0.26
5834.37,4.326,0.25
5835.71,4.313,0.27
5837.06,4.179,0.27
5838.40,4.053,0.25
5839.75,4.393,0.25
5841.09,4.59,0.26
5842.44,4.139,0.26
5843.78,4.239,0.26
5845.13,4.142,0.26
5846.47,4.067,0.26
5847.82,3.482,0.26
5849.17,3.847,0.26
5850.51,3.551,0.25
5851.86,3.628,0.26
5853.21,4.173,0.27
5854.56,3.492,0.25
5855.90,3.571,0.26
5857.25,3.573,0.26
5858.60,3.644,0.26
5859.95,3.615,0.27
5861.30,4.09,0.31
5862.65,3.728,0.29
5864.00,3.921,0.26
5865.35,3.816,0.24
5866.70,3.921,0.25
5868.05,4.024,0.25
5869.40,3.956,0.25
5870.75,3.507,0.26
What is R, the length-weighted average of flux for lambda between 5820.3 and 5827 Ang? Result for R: 3.92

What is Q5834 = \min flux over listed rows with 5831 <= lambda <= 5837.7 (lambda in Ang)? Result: 3.775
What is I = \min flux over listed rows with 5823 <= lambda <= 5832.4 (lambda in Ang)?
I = 3.758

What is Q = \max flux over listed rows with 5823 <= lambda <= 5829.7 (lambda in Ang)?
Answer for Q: 4.215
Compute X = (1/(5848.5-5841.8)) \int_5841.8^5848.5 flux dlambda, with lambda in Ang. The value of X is 4.01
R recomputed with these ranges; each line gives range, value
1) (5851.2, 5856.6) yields 3.72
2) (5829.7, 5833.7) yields 3.97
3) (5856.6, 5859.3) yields 3.61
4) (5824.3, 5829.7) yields 4.01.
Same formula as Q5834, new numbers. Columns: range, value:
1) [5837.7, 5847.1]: 4.053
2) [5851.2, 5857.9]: 3.492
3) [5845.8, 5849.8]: 3.482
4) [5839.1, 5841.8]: 4.393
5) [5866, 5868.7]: 3.921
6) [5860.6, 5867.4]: 3.728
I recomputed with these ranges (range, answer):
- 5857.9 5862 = 3.615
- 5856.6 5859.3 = 3.573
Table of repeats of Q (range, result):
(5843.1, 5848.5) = 4.239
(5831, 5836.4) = 4.326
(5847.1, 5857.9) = 4.173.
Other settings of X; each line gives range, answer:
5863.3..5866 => 3.87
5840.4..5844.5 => 4.32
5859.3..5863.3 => 3.81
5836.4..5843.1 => 4.27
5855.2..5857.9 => 3.58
